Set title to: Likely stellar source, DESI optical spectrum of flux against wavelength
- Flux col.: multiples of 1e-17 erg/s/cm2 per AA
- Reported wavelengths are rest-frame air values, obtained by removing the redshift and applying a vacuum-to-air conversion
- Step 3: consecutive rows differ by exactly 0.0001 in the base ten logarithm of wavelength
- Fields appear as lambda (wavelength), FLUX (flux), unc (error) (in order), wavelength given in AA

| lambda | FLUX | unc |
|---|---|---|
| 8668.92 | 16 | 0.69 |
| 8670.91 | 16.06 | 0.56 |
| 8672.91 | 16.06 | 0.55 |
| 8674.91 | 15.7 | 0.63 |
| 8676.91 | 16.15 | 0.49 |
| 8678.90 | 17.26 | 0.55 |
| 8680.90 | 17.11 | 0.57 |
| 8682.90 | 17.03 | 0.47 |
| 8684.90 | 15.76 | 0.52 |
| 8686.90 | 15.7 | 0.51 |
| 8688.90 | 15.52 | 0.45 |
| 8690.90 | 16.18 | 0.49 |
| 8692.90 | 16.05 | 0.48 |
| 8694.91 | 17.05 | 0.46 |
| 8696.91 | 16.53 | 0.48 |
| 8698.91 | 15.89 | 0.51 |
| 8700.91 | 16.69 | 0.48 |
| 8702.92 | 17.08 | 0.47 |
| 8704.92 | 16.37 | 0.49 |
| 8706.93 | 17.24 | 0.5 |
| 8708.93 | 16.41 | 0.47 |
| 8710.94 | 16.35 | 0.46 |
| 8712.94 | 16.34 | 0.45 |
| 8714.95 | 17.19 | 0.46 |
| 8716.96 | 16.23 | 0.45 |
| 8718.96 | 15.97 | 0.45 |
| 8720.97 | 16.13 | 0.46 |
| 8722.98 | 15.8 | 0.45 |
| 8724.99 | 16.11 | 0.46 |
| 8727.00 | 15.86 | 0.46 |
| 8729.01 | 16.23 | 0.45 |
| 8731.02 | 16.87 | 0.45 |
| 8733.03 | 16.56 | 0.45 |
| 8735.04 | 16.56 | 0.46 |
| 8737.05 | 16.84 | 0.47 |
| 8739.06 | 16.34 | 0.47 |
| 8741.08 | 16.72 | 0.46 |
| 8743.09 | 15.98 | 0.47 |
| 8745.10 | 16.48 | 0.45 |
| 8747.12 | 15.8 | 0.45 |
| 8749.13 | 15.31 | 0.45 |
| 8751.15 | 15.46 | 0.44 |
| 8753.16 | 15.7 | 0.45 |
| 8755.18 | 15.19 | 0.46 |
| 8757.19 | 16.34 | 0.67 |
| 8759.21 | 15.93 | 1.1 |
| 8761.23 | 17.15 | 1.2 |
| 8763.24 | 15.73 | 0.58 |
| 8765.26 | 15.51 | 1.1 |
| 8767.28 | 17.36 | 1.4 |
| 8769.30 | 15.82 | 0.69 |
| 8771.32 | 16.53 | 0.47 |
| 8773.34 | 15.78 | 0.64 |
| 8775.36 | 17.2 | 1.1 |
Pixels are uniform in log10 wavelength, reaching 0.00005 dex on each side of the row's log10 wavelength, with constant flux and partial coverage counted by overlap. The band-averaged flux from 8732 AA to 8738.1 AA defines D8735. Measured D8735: 16.7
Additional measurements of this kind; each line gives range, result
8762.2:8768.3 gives 16.2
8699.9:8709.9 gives 16.8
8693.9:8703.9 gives 16.6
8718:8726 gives 16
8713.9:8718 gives 16.7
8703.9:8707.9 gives 16.8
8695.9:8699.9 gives 16.2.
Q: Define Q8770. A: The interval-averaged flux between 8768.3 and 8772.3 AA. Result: 16.2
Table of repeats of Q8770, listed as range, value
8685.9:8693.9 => 15.9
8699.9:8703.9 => 16.9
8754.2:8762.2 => 16.2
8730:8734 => 16.7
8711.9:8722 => 16.4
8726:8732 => 16.3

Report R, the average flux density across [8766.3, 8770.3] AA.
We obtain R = 16.6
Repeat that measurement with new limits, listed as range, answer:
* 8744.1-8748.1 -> 16.1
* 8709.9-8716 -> 16.6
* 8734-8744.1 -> 16.5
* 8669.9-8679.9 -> 16.3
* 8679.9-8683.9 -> 17.1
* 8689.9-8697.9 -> 16.4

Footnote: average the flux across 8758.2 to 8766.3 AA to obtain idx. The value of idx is 16.1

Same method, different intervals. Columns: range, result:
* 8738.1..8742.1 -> 16.5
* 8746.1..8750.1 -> 15.6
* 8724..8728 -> 16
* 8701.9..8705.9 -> 16.7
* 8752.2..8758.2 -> 15.7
